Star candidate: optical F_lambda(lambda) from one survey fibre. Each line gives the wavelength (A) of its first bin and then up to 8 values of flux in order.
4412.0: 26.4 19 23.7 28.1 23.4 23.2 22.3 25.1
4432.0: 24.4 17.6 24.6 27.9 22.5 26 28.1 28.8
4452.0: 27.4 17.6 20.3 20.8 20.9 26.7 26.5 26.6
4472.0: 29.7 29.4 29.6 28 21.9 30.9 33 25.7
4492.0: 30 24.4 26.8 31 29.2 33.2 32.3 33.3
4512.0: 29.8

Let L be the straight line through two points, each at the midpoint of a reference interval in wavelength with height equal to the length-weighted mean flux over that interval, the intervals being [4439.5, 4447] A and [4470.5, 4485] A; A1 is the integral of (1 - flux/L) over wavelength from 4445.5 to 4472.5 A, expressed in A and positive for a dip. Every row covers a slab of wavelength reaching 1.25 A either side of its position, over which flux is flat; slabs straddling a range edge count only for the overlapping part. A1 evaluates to 2.0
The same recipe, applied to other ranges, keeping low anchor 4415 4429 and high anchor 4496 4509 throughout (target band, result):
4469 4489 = 0.1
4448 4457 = 0.8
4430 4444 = 0.9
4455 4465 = 2.1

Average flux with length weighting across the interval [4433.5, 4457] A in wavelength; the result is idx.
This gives 24.4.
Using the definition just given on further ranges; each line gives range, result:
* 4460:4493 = 27.4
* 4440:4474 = 24.9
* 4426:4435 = 22.7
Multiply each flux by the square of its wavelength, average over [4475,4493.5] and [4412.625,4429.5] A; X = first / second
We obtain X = 1.2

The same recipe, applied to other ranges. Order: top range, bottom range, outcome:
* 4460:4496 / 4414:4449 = 1.15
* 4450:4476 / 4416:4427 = 1.04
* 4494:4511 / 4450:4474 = 1.26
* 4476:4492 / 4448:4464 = 1.25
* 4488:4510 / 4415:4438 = 1.30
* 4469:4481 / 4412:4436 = 1.27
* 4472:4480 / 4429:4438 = 1.31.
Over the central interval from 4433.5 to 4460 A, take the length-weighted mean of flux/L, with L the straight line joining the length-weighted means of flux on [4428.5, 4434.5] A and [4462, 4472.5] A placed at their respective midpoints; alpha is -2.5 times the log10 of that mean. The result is 0.03 mag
